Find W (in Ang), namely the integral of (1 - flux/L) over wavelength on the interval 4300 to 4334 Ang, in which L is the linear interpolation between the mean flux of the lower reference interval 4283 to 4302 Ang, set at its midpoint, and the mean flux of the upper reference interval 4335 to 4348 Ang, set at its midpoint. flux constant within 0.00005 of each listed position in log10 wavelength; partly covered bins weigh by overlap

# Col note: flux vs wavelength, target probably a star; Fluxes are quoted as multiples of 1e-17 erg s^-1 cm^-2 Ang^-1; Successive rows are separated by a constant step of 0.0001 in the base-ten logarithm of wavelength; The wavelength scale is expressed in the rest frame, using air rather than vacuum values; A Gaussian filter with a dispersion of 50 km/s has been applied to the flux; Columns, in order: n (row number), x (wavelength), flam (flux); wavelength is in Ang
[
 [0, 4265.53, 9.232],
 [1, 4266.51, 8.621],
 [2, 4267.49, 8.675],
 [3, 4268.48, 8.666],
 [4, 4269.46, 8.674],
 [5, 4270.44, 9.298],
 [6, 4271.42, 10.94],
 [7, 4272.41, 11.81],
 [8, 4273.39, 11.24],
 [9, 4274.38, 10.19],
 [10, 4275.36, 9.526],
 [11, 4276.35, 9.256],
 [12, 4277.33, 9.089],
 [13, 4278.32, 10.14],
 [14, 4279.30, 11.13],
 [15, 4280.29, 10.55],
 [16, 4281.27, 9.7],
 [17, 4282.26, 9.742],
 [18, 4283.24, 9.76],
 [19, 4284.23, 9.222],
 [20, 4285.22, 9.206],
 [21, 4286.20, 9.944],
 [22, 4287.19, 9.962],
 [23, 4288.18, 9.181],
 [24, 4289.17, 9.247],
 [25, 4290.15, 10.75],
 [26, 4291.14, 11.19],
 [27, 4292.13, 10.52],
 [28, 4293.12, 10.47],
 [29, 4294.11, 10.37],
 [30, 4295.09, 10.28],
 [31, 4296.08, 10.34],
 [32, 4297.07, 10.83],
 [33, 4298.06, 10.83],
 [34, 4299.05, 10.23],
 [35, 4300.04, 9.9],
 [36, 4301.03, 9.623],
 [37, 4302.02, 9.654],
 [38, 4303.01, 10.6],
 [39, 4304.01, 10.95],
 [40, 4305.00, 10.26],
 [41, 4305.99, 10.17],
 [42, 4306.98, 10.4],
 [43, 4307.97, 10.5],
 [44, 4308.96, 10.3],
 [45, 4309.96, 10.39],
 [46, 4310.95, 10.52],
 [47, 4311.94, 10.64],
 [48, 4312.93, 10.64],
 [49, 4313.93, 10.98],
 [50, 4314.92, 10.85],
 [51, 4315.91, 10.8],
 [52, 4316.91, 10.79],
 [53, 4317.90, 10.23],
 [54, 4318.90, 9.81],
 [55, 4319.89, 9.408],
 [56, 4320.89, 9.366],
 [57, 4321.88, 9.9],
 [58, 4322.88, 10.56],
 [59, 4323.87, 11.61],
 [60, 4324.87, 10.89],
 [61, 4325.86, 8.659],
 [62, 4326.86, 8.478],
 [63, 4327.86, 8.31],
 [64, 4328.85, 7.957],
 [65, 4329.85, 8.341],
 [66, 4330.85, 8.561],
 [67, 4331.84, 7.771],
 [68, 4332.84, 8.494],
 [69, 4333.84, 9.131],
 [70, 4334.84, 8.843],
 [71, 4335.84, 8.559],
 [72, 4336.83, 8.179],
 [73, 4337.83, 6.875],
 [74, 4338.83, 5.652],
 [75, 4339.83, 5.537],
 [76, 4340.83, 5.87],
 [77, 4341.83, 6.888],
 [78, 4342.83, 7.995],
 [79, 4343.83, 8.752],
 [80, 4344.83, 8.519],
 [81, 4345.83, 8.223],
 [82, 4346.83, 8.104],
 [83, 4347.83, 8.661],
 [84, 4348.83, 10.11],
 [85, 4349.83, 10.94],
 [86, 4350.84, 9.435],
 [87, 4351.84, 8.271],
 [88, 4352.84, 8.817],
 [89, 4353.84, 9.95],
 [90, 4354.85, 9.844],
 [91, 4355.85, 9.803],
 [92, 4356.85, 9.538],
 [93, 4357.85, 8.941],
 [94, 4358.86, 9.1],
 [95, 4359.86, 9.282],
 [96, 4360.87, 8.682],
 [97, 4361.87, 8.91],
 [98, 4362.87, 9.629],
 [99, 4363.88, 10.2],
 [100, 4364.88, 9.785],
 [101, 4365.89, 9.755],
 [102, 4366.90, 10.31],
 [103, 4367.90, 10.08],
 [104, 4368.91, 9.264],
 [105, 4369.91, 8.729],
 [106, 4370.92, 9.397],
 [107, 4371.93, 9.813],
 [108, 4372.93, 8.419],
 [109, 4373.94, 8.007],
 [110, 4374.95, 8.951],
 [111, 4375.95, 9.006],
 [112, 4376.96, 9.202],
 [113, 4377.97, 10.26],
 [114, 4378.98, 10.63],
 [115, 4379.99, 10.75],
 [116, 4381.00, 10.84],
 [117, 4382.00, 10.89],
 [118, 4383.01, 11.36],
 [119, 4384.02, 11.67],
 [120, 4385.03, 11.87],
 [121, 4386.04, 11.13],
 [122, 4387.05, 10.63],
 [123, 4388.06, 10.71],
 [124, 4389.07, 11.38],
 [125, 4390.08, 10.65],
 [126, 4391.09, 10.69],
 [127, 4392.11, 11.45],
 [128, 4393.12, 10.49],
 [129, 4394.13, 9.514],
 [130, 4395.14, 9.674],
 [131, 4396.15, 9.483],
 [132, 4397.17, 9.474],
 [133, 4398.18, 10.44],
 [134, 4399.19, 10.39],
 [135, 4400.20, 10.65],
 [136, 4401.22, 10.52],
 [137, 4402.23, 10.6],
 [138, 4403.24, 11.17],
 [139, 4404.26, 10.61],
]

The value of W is -4.1 Ang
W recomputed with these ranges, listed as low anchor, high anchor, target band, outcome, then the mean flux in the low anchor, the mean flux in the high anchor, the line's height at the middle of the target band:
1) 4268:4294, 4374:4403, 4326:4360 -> 5.95 Ang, 9.98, 10.4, 10.3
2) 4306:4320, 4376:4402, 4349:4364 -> 1.57 Ang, 10.5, 10.6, 10.5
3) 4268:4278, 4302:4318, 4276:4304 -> 0.28 Ang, 9.87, 10.5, 10.2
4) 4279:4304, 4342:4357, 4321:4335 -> 0.52 Ang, 10.1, 9.07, 9.47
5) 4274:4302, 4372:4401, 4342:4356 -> 1.61 Ang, 10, 10.3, 10.2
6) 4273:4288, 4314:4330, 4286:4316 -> -1.57 Ang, 9.88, 9.81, 9.85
